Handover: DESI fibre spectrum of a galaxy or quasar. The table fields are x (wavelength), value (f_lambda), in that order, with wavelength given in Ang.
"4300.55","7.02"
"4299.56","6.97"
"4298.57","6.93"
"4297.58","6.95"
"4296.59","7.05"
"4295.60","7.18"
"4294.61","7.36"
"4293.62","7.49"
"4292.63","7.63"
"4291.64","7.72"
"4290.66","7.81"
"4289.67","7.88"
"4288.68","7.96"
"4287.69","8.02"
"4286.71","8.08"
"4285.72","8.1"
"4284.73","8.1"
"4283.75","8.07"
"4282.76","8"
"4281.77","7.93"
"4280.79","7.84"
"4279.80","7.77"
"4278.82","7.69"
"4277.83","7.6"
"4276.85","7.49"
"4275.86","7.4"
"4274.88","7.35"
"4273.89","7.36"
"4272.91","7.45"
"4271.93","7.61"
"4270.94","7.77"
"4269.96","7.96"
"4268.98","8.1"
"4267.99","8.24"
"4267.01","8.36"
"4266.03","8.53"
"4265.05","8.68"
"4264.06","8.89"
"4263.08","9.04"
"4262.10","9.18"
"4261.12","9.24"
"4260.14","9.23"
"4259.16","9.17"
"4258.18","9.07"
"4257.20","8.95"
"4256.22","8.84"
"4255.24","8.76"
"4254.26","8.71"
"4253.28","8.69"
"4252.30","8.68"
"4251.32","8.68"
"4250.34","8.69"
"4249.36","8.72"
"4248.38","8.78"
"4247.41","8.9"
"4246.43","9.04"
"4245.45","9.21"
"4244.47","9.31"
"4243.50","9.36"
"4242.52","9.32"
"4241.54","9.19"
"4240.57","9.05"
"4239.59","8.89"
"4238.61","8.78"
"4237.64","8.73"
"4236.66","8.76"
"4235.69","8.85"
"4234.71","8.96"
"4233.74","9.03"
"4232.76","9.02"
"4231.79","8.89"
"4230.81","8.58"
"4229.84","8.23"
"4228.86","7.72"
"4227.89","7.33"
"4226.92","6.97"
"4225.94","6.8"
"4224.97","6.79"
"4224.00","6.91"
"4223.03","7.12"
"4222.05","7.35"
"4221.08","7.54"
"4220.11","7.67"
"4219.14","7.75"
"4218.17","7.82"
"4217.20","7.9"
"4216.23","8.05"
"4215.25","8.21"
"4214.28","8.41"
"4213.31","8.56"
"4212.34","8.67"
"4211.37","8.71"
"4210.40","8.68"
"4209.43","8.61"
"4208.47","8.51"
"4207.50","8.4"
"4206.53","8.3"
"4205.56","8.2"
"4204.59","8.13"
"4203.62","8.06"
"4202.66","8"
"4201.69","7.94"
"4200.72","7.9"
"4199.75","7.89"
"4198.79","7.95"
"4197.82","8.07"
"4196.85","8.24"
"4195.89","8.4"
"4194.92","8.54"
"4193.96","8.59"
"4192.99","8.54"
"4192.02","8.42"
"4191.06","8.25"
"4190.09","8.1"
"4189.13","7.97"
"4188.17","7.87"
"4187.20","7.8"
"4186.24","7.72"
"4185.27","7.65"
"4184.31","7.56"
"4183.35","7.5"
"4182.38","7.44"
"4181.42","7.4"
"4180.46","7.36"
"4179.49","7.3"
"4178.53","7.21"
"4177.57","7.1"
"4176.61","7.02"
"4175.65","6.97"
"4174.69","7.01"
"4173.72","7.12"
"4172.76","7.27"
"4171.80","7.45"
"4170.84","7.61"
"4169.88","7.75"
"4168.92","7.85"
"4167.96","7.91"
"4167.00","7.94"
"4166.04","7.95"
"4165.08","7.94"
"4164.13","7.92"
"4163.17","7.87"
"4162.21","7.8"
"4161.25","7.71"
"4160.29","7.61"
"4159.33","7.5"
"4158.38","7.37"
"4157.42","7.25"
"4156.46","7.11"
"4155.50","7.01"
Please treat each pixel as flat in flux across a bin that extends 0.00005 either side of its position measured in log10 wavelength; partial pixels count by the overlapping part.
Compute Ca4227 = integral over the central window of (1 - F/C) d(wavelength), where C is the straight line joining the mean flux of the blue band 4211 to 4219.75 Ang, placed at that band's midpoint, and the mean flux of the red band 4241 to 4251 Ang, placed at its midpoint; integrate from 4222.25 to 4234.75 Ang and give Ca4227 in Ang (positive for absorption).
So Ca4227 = 1.10 Ang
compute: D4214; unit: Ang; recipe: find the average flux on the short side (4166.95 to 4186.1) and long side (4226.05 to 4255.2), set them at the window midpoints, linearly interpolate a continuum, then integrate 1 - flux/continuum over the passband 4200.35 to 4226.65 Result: 0.62 Ang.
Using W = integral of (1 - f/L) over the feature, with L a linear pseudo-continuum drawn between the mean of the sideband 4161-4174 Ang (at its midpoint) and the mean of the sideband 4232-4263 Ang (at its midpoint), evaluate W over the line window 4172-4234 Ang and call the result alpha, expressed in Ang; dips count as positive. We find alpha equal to 2.9 Ang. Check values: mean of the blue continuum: 7.73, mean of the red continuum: 8.96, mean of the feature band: 7.88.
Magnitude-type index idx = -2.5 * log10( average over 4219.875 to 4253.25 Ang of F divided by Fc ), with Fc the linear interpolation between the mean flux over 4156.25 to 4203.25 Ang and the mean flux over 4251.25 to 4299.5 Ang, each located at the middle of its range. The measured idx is -0.06 mag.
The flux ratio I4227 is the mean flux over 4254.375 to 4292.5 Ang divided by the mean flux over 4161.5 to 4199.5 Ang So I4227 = 1.06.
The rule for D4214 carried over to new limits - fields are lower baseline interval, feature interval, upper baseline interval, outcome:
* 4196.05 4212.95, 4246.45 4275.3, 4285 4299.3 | -2.7 Ang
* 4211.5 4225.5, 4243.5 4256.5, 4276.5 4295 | -1.8 Ang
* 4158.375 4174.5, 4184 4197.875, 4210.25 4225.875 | -0.7 Ang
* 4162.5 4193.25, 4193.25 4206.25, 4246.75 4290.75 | -0.6 Ang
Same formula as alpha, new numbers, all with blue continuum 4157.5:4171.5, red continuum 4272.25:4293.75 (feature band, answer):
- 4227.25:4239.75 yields -1.3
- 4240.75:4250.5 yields -1.6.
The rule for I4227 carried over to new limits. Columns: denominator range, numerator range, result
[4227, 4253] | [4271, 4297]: 0.88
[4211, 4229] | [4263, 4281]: 1.03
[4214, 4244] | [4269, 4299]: 0.93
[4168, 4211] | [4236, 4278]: 1.10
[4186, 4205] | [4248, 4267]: 1.09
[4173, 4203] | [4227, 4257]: 1.13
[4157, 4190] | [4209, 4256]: 1.11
